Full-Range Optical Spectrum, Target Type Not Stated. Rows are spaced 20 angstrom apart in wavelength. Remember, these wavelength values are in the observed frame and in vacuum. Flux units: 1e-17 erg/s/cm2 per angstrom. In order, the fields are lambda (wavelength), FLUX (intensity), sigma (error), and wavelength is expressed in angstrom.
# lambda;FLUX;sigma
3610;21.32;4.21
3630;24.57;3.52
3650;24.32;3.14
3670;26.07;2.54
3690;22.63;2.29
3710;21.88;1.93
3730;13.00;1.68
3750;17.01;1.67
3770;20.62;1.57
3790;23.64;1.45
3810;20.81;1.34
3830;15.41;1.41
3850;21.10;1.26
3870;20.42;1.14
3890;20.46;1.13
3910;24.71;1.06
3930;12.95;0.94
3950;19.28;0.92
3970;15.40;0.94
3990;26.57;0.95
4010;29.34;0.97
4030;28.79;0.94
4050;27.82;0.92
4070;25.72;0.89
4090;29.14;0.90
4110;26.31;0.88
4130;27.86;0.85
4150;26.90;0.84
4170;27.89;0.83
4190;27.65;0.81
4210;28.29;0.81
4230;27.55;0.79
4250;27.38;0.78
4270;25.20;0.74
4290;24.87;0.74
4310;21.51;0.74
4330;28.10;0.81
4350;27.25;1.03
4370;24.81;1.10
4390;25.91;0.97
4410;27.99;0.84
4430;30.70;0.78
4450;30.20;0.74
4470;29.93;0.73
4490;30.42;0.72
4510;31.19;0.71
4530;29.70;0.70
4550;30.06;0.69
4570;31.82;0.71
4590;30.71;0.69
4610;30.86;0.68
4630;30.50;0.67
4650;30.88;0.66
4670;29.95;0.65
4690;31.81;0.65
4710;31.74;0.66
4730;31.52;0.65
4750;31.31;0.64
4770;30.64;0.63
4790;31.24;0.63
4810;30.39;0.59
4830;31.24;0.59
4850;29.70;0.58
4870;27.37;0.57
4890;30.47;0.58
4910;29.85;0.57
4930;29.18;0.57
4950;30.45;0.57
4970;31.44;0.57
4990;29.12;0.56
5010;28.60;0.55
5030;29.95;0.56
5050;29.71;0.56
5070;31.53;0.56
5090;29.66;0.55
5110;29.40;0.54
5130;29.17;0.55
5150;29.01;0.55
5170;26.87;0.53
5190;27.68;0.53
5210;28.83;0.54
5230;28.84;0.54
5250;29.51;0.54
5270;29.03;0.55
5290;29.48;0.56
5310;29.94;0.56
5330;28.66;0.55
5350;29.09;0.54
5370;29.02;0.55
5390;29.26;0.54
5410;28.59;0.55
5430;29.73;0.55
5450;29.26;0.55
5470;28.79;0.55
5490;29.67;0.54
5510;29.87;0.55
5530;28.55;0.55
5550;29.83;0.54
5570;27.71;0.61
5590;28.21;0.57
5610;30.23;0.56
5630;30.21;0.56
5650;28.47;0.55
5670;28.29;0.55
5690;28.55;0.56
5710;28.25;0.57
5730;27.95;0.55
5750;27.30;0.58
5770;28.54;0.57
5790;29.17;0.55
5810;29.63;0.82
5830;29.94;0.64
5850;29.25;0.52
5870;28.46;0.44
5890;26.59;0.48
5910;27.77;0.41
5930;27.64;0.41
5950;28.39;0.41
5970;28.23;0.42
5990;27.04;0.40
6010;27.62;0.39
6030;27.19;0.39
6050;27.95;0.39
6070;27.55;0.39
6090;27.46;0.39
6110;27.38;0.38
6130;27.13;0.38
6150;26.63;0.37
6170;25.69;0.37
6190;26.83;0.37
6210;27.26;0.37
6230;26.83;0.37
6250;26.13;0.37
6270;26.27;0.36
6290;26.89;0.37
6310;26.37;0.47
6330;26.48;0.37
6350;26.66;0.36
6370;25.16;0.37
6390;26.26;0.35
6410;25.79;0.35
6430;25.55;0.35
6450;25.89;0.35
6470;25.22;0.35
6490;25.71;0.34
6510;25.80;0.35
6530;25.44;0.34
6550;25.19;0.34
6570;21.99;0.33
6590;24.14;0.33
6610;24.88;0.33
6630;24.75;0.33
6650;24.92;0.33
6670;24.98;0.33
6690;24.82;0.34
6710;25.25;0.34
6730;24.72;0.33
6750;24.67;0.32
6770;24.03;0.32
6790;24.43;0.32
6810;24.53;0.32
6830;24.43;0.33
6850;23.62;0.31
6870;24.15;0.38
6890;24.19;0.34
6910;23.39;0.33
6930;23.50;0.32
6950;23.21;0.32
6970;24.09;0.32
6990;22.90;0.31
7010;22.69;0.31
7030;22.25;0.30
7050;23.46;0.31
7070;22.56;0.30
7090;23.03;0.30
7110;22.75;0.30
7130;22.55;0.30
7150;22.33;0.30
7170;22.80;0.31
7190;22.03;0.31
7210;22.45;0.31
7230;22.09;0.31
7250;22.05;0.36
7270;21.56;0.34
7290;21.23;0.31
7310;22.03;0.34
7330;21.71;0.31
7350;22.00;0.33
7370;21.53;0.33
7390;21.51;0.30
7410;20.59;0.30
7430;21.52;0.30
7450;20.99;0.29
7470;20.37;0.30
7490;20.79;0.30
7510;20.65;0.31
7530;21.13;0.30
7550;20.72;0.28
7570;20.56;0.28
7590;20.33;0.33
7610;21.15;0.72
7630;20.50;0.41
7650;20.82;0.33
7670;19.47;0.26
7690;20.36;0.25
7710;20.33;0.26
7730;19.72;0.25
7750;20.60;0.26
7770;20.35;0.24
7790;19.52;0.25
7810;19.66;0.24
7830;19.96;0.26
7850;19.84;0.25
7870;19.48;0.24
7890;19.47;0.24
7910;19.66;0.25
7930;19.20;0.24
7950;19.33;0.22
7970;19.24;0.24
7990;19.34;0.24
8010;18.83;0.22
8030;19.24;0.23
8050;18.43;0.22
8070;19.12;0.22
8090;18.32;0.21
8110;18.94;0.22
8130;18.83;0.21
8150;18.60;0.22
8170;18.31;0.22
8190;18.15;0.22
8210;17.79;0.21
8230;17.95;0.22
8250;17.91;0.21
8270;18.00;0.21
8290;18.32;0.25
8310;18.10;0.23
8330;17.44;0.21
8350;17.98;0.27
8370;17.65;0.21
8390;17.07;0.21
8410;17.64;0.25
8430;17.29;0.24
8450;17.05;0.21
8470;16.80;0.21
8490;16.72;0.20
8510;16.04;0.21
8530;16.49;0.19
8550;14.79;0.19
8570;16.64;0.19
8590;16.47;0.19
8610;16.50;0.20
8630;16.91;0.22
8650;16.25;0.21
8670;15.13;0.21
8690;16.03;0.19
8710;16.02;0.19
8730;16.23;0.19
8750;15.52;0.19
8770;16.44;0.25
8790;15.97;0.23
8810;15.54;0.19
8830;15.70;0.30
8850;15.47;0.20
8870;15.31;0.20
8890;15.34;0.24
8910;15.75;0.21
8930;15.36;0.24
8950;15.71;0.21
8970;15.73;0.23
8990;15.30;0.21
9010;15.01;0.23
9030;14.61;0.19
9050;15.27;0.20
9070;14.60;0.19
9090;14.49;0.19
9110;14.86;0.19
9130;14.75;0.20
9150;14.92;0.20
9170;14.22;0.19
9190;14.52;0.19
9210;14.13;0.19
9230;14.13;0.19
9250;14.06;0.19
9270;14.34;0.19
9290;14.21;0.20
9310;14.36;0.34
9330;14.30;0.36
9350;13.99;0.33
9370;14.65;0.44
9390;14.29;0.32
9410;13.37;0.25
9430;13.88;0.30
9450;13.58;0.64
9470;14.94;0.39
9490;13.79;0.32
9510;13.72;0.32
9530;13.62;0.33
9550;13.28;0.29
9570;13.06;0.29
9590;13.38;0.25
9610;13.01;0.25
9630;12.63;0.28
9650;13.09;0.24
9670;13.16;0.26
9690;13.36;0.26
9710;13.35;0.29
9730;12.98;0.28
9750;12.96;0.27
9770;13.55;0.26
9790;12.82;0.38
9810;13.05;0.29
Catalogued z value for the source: 0.000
